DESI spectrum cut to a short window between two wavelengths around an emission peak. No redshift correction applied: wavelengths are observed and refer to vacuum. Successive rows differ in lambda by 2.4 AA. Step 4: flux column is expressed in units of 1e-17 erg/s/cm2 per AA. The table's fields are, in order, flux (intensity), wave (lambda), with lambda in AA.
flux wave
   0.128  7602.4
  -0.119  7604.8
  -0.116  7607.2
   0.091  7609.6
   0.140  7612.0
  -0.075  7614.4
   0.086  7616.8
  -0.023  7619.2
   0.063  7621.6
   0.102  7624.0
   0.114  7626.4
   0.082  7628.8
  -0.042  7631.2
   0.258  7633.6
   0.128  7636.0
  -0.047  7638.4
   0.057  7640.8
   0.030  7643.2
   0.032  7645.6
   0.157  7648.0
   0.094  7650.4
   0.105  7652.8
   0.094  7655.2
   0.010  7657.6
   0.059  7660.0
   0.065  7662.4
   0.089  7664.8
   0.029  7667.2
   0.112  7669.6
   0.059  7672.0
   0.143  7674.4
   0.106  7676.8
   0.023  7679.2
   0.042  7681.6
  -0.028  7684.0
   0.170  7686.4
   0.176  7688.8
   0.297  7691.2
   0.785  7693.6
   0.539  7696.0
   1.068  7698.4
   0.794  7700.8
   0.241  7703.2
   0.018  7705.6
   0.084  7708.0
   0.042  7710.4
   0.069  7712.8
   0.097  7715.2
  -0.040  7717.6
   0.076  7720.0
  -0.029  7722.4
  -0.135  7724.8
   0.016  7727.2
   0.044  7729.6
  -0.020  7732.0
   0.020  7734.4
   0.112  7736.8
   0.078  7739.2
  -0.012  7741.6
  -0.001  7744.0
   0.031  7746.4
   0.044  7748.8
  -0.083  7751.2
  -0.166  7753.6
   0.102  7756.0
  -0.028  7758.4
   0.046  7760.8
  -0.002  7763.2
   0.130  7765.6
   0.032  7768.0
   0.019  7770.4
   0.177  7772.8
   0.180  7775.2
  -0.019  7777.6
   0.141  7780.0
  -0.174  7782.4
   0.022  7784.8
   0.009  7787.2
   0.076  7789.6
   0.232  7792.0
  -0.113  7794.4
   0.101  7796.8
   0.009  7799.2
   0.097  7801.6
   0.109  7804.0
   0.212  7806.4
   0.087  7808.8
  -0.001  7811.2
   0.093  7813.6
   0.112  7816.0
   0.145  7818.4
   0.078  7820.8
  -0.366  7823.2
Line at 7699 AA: [O II]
